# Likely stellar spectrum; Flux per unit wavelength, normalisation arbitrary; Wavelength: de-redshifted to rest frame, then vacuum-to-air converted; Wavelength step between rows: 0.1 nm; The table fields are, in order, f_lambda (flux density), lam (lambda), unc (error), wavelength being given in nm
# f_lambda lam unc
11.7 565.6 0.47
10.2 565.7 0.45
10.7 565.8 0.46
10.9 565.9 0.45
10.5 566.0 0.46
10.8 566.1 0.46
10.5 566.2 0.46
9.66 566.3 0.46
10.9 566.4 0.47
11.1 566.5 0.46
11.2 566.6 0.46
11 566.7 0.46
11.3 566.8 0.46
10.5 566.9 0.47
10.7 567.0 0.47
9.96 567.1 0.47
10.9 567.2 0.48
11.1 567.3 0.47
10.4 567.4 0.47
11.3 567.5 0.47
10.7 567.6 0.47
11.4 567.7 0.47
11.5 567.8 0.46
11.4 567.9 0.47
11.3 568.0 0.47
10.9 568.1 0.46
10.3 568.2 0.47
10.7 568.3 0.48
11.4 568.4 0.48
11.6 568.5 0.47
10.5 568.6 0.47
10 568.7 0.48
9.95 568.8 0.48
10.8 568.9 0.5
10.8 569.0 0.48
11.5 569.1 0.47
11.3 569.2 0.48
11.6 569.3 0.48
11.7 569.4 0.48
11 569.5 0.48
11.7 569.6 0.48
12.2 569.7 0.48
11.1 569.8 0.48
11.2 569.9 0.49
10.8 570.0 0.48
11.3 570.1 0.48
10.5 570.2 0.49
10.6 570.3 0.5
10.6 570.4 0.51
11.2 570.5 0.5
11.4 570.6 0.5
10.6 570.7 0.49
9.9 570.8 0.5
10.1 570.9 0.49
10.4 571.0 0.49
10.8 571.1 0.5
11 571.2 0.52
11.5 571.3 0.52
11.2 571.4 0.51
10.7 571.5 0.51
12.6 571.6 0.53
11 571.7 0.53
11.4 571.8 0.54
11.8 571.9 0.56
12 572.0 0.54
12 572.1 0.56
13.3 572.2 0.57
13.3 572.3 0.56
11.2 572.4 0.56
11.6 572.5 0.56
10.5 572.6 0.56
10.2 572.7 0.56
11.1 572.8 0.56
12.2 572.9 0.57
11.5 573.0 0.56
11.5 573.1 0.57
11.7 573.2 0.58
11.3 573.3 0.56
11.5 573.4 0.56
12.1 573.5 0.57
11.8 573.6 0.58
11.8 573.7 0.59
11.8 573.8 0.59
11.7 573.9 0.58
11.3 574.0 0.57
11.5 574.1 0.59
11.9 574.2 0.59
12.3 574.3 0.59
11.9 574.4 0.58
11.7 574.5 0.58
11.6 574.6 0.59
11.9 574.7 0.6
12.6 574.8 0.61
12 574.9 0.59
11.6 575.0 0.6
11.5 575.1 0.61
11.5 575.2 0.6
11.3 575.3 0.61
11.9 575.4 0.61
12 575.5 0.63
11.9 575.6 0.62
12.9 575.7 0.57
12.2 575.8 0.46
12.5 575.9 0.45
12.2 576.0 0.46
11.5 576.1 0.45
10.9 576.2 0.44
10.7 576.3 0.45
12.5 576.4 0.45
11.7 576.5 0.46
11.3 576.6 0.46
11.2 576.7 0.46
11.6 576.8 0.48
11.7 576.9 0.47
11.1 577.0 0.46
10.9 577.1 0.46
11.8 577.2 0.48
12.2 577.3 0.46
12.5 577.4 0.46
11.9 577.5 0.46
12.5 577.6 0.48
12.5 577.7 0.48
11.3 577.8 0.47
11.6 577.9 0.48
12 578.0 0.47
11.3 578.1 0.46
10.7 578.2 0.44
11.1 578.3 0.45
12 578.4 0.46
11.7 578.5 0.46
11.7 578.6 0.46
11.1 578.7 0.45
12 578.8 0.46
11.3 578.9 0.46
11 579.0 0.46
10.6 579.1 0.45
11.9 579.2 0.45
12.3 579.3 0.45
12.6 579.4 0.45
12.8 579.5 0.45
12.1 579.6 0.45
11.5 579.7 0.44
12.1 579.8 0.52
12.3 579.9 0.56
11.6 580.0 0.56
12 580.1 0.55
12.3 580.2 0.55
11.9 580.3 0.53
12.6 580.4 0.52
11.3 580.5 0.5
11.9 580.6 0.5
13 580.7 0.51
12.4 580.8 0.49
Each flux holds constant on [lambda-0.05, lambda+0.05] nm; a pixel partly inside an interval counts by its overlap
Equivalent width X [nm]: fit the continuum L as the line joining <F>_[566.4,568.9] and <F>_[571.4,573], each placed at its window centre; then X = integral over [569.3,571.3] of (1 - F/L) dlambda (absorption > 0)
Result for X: 0.06 nm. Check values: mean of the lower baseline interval 10.9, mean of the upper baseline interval 11.6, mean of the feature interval 11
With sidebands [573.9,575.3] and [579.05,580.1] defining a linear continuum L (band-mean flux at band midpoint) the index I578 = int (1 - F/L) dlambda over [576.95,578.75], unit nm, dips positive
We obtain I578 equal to 0.04 nm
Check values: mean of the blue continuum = 11.8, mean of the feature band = 11.7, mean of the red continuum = 12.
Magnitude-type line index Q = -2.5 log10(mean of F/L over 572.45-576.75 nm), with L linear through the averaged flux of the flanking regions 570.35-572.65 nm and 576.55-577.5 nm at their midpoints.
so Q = -0.02 mag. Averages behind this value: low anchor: 11.3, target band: 11.7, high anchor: 11.6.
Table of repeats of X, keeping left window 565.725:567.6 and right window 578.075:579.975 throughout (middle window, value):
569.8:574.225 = -0.076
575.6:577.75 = -0.059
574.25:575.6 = -0.054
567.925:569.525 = -0.010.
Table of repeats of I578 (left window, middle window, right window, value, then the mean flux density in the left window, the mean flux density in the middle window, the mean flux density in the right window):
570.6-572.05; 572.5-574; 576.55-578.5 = -0.03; 11.1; 11.5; 11.6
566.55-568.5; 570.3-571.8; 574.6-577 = 0.05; 11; 10.9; 11.8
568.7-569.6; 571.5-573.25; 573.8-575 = -0.02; 11.1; 11.7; 11.8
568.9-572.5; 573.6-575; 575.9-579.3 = -0.05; 11.3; 11.8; 11.6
